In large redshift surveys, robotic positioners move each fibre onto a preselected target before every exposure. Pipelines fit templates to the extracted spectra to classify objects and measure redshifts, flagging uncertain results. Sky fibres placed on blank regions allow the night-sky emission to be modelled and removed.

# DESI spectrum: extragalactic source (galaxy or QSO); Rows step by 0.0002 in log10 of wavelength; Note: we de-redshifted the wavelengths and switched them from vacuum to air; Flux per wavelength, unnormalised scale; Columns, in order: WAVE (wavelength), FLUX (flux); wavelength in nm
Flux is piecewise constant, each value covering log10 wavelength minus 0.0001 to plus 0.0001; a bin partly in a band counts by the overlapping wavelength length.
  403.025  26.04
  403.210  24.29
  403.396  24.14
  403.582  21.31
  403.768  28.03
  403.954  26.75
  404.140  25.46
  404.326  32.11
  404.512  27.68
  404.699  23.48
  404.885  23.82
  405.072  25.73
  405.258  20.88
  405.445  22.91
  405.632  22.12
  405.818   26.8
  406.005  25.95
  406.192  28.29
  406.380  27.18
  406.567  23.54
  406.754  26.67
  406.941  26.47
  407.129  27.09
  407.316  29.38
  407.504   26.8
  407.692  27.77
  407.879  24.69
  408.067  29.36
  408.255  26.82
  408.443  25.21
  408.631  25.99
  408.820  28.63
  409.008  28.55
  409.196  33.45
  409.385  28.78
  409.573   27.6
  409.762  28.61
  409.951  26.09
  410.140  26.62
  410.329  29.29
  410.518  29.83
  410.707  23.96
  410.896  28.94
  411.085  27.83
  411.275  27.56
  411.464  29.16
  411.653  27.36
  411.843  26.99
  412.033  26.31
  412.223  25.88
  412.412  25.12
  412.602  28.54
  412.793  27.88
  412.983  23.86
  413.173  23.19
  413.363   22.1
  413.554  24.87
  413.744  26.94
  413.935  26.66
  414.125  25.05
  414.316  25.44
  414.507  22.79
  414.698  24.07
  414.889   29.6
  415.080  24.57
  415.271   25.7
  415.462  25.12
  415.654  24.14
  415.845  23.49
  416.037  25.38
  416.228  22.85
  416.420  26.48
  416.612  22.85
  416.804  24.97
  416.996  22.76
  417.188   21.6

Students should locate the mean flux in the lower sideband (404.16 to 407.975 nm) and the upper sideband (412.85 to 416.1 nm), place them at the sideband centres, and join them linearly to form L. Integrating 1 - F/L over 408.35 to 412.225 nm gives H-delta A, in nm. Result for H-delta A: -0.36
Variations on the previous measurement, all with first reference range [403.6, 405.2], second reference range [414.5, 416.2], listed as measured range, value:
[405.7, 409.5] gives -0.212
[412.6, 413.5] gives 0.019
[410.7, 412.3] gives -0.116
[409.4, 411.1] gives -0.139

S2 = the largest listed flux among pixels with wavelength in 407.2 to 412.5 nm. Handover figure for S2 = 33.45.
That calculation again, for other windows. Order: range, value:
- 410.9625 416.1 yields 29.6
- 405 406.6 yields 28.29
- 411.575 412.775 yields 28.54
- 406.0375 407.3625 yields 29.38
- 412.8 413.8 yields 26.94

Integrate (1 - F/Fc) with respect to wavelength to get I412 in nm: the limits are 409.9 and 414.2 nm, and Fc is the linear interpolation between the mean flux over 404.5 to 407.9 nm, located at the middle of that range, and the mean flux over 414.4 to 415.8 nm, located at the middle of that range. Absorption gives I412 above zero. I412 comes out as -0.214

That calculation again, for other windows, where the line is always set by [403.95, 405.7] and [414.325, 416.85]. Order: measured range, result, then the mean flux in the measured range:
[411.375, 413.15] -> -0.13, 26.6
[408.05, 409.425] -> -0.18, 28.3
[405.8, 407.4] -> -0.12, 26.8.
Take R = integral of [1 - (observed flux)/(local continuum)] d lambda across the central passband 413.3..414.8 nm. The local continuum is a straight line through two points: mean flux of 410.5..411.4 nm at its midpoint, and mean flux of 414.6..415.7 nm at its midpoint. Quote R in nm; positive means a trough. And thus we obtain 0.07 nm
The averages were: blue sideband 27.5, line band 24.8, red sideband 25.6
